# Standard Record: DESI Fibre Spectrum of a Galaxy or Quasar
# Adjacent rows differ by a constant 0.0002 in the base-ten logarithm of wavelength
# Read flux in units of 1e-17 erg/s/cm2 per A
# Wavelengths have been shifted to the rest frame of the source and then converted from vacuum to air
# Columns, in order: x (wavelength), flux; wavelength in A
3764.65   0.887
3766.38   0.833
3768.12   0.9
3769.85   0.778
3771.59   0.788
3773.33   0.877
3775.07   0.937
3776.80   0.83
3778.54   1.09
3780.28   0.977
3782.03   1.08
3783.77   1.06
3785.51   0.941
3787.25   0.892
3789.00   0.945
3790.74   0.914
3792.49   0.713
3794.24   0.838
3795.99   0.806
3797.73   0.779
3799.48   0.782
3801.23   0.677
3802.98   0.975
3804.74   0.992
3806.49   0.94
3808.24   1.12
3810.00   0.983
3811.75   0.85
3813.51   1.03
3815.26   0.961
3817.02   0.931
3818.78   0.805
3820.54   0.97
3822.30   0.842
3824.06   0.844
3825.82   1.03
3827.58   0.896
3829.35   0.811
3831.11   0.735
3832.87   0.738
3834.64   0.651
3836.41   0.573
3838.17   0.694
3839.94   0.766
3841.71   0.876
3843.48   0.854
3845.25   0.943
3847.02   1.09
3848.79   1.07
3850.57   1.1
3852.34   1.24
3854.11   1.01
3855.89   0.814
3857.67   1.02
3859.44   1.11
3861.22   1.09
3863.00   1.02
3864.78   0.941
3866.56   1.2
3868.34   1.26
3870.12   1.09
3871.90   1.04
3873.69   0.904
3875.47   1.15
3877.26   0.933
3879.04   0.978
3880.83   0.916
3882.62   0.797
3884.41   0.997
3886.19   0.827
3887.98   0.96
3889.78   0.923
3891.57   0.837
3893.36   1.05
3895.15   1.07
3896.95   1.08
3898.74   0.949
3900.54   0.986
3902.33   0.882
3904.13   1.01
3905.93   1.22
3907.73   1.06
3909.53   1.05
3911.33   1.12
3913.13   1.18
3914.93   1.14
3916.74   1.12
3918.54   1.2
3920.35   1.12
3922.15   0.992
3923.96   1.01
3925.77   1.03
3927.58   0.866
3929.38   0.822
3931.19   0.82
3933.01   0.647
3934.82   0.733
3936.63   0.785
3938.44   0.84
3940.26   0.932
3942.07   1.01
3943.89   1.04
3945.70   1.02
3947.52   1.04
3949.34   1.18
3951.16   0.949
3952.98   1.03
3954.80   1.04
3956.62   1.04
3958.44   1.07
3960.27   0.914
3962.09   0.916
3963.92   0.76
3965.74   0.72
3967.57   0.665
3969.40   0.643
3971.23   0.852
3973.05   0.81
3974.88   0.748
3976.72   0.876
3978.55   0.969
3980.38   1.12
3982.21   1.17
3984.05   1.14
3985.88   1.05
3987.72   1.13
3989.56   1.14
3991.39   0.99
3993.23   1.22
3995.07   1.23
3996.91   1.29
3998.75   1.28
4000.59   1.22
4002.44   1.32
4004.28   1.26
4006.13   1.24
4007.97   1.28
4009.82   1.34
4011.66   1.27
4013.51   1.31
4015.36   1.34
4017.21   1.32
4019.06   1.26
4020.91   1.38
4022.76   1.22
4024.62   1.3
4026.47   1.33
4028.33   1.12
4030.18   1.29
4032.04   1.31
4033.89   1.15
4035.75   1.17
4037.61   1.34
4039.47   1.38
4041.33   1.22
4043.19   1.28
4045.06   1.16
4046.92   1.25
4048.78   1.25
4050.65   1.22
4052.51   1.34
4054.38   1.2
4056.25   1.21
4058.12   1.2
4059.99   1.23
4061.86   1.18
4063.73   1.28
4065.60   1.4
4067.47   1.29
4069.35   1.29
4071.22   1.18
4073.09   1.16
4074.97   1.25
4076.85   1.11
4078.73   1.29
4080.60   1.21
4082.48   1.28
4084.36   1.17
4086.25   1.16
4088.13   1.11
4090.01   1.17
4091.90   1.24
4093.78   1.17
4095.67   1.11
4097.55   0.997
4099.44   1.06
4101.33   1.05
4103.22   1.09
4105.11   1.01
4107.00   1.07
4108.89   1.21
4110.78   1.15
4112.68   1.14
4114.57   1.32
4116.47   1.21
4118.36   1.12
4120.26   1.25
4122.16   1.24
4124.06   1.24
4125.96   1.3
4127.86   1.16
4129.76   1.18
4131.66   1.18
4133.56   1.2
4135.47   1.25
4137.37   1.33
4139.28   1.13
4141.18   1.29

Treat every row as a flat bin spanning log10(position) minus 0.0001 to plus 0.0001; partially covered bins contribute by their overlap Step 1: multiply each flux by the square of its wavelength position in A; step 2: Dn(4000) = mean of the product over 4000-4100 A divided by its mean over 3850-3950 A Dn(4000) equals 1.33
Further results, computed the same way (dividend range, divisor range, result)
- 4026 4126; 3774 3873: 1.47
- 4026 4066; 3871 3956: 1.35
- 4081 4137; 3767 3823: 1.51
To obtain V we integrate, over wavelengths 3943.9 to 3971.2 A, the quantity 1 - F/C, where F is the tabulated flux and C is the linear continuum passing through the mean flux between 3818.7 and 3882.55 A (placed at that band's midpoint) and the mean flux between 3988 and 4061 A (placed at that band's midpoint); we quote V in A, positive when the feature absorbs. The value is 4.89 A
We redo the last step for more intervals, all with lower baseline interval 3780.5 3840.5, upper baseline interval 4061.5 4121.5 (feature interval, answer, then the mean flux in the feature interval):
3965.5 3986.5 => 3.0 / 0.901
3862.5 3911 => -2.6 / 1.01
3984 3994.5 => -0.5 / 1.11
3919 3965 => 3.1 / 0.946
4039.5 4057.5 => -1.8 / 1.24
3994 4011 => -3.0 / 1.27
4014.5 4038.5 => -3.5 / 1.27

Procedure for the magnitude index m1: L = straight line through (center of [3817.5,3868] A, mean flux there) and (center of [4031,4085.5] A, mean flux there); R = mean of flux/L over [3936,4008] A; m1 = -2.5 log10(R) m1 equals 0.096 mag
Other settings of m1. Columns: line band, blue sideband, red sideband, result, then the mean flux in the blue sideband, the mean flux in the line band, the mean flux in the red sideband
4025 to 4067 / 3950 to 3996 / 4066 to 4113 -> -0.151 mag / 0.969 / 1.25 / 1.16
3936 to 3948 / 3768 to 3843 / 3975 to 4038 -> 0.158 mag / 0.874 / 0.953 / 1.21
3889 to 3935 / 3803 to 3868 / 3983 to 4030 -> 0.072 mag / 0.935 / 1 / 1.24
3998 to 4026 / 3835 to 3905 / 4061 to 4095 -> -0.134 mag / 0.973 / 1.29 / 1.22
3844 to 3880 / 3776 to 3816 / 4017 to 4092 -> -0.049 mag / 0.921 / 1.05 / 1.24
